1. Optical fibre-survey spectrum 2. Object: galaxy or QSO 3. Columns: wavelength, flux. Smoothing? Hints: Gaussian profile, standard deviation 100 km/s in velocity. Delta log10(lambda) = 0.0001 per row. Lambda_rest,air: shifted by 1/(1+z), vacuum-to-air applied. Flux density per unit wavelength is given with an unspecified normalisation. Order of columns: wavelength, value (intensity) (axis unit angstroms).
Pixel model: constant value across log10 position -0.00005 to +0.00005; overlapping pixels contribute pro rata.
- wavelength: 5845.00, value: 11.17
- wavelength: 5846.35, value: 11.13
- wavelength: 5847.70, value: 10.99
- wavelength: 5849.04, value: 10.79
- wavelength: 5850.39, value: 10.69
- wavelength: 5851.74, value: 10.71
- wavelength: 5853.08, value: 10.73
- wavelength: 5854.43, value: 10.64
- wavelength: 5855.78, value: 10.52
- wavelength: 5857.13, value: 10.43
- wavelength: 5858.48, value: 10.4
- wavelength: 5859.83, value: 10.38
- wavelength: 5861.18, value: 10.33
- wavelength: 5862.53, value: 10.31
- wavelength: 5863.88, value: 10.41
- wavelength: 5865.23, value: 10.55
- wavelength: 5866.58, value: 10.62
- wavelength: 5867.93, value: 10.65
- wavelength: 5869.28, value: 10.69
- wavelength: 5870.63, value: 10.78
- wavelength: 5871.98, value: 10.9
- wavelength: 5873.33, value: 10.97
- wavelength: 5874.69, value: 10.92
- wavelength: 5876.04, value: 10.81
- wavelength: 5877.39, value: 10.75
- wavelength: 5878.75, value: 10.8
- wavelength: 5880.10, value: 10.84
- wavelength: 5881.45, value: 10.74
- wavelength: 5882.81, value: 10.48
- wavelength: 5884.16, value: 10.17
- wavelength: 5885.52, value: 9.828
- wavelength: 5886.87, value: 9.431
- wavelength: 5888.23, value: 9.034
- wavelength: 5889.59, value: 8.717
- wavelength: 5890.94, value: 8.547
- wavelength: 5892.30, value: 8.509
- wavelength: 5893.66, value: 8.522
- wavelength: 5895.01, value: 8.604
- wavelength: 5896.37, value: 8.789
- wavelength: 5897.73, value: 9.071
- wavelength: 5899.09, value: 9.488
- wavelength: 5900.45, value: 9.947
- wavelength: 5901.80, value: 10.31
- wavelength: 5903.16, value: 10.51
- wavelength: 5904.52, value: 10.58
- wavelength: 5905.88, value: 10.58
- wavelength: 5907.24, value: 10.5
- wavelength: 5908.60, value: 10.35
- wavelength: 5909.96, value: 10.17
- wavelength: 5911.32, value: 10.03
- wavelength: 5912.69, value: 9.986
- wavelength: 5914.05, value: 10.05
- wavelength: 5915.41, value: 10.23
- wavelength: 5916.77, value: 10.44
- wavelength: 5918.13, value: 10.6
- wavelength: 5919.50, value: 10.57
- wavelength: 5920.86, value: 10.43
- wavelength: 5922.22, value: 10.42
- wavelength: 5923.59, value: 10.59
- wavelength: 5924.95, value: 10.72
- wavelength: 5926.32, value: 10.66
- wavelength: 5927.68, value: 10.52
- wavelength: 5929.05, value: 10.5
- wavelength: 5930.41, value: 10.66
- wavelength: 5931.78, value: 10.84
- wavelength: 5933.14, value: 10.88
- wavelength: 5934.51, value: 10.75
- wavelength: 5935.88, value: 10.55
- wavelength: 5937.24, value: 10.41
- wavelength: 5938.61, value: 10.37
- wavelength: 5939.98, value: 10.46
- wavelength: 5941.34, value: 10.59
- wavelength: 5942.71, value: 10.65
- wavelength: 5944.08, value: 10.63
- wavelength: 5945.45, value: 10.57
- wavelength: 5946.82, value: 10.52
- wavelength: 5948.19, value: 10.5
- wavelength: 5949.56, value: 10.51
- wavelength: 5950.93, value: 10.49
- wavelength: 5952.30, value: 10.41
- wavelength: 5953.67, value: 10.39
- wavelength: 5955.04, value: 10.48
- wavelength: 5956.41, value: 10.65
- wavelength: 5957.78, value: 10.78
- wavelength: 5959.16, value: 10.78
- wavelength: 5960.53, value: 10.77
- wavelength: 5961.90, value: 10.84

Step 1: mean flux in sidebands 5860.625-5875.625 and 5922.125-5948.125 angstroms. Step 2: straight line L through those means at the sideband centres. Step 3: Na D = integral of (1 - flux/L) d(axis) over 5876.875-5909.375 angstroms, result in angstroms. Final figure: 2.57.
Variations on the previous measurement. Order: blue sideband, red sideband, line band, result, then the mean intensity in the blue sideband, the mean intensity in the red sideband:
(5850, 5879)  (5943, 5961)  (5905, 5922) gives 0.43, 10.6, 10.6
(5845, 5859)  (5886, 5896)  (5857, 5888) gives -2.62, 10.7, 8.79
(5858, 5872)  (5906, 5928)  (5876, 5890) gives 0.46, 10.5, 10.4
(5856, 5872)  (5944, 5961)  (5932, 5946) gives -0.04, 10.5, 10.6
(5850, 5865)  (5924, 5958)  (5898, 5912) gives 0.44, 10.5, 10.6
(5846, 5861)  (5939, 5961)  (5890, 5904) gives 1.82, 10.6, 10.6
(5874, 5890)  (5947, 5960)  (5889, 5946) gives 1.32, 10.2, 10.6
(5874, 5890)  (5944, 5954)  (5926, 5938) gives -0.24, 10.2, 10.5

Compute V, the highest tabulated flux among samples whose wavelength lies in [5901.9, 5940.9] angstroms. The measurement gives 10.88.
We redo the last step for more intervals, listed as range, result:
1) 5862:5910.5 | 10.97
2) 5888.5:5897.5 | 8.789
